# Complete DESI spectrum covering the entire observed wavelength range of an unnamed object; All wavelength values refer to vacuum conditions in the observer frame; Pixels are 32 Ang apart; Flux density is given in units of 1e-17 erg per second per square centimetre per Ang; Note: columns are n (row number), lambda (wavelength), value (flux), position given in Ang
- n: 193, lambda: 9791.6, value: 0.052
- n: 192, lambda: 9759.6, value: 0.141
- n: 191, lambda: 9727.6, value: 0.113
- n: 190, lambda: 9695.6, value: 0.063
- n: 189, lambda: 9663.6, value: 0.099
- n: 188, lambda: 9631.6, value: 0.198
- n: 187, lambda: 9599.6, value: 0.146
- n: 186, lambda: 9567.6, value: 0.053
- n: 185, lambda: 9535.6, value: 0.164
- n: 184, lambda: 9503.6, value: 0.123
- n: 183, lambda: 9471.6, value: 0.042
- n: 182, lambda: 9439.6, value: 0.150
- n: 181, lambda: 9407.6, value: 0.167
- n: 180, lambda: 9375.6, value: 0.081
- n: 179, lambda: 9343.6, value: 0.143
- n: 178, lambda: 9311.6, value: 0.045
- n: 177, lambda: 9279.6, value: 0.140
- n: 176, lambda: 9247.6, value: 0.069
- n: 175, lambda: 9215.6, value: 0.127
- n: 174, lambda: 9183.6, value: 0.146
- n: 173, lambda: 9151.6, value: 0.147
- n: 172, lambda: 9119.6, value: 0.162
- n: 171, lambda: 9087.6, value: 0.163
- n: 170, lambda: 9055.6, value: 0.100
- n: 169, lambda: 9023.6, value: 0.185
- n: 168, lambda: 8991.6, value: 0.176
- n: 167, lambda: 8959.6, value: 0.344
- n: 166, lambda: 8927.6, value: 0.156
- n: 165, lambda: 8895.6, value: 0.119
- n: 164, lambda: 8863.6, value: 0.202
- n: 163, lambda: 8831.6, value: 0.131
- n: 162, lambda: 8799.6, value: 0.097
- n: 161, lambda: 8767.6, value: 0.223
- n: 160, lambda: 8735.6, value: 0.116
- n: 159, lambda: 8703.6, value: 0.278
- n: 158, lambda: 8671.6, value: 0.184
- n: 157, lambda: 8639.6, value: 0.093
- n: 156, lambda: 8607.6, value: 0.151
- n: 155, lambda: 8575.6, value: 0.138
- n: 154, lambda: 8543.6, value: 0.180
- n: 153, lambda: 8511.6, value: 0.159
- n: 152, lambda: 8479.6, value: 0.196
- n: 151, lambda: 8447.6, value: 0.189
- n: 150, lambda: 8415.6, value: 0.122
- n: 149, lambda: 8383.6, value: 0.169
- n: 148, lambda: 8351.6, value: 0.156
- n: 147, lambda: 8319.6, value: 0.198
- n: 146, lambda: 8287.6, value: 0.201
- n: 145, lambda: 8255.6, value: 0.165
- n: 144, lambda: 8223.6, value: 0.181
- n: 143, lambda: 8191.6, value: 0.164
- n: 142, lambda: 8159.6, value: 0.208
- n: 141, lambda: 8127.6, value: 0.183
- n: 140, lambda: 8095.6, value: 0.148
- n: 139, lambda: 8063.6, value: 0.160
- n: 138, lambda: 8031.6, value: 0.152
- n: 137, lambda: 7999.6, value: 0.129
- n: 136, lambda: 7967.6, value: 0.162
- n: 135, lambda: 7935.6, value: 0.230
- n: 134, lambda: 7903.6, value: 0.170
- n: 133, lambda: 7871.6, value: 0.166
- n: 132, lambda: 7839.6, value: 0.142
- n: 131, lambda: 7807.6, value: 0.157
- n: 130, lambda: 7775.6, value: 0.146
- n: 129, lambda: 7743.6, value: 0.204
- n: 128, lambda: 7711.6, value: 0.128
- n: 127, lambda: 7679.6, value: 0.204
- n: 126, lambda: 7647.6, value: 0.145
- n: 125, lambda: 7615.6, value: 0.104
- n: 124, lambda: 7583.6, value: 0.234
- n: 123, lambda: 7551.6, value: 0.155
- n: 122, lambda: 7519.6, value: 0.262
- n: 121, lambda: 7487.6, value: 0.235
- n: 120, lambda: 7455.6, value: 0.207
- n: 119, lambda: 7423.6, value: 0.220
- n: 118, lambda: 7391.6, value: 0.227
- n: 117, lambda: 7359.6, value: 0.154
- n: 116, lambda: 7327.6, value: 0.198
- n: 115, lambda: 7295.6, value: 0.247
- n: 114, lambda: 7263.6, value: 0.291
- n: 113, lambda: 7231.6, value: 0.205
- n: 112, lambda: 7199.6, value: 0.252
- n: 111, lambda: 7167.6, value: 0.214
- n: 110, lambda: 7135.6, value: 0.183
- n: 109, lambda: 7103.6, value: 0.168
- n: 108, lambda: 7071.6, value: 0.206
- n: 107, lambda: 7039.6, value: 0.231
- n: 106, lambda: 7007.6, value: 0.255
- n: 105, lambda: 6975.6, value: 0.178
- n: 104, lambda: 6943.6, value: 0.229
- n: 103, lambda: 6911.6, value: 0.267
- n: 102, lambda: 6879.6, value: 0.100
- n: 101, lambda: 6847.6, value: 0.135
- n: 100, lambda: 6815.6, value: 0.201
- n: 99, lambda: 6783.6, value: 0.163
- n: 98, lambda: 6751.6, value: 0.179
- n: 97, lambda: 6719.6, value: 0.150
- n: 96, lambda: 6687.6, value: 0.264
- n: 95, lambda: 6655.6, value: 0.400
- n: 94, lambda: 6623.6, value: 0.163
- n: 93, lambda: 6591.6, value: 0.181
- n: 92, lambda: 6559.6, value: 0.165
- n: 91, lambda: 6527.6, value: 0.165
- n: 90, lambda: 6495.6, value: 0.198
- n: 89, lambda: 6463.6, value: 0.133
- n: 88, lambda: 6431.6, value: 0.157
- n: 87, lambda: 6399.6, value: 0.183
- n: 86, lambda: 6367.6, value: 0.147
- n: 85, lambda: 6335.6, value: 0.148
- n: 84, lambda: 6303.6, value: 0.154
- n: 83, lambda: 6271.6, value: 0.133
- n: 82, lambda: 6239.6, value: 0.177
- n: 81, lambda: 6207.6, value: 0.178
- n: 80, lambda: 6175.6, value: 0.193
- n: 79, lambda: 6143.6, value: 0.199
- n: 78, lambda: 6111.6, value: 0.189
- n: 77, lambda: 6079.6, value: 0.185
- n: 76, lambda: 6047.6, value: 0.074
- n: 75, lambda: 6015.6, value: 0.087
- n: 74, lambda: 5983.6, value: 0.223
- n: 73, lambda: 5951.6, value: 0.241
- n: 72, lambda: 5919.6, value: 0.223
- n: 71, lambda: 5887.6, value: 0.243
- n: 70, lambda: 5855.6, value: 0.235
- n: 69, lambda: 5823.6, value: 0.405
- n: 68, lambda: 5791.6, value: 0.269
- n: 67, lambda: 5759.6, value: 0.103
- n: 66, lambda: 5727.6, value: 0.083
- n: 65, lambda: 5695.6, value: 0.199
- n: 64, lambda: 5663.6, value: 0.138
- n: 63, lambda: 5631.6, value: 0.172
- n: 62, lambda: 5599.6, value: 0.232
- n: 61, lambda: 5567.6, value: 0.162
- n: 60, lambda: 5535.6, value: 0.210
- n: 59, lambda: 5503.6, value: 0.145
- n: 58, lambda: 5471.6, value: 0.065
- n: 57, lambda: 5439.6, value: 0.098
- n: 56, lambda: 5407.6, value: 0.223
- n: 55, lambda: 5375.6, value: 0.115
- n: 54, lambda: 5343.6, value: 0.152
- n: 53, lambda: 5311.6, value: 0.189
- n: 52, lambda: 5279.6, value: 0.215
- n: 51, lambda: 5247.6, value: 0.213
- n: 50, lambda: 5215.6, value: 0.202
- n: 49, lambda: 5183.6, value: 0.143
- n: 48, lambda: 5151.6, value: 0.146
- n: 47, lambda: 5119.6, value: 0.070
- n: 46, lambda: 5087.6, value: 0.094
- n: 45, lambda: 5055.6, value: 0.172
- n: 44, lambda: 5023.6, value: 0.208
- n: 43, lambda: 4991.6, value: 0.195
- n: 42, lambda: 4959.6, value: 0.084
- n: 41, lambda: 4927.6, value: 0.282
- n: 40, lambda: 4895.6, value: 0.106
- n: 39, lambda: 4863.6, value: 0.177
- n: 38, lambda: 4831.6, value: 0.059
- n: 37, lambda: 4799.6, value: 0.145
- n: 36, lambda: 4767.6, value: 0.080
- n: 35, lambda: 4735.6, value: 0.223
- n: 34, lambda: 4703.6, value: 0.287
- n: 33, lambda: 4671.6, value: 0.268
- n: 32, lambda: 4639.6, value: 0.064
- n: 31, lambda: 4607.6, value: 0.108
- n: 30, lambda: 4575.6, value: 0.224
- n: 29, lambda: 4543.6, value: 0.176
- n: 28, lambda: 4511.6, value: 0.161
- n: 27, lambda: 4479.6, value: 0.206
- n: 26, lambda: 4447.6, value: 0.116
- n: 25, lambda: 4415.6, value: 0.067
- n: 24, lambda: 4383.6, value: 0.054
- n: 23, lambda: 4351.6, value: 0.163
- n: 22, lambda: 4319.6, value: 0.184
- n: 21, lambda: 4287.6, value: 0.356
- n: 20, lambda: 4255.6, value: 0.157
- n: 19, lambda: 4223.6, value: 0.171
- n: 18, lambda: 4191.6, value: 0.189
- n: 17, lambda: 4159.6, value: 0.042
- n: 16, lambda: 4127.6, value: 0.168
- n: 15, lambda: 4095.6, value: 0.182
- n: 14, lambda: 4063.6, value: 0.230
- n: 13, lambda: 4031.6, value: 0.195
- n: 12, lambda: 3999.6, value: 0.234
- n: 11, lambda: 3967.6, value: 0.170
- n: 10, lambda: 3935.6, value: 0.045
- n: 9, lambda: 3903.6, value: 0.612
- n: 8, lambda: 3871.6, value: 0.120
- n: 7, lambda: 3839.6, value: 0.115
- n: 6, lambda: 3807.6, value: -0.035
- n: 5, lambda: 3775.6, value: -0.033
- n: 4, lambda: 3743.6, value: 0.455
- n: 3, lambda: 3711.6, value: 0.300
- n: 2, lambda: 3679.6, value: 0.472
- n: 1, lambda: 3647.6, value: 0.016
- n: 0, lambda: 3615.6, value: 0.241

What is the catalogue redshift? 0.789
